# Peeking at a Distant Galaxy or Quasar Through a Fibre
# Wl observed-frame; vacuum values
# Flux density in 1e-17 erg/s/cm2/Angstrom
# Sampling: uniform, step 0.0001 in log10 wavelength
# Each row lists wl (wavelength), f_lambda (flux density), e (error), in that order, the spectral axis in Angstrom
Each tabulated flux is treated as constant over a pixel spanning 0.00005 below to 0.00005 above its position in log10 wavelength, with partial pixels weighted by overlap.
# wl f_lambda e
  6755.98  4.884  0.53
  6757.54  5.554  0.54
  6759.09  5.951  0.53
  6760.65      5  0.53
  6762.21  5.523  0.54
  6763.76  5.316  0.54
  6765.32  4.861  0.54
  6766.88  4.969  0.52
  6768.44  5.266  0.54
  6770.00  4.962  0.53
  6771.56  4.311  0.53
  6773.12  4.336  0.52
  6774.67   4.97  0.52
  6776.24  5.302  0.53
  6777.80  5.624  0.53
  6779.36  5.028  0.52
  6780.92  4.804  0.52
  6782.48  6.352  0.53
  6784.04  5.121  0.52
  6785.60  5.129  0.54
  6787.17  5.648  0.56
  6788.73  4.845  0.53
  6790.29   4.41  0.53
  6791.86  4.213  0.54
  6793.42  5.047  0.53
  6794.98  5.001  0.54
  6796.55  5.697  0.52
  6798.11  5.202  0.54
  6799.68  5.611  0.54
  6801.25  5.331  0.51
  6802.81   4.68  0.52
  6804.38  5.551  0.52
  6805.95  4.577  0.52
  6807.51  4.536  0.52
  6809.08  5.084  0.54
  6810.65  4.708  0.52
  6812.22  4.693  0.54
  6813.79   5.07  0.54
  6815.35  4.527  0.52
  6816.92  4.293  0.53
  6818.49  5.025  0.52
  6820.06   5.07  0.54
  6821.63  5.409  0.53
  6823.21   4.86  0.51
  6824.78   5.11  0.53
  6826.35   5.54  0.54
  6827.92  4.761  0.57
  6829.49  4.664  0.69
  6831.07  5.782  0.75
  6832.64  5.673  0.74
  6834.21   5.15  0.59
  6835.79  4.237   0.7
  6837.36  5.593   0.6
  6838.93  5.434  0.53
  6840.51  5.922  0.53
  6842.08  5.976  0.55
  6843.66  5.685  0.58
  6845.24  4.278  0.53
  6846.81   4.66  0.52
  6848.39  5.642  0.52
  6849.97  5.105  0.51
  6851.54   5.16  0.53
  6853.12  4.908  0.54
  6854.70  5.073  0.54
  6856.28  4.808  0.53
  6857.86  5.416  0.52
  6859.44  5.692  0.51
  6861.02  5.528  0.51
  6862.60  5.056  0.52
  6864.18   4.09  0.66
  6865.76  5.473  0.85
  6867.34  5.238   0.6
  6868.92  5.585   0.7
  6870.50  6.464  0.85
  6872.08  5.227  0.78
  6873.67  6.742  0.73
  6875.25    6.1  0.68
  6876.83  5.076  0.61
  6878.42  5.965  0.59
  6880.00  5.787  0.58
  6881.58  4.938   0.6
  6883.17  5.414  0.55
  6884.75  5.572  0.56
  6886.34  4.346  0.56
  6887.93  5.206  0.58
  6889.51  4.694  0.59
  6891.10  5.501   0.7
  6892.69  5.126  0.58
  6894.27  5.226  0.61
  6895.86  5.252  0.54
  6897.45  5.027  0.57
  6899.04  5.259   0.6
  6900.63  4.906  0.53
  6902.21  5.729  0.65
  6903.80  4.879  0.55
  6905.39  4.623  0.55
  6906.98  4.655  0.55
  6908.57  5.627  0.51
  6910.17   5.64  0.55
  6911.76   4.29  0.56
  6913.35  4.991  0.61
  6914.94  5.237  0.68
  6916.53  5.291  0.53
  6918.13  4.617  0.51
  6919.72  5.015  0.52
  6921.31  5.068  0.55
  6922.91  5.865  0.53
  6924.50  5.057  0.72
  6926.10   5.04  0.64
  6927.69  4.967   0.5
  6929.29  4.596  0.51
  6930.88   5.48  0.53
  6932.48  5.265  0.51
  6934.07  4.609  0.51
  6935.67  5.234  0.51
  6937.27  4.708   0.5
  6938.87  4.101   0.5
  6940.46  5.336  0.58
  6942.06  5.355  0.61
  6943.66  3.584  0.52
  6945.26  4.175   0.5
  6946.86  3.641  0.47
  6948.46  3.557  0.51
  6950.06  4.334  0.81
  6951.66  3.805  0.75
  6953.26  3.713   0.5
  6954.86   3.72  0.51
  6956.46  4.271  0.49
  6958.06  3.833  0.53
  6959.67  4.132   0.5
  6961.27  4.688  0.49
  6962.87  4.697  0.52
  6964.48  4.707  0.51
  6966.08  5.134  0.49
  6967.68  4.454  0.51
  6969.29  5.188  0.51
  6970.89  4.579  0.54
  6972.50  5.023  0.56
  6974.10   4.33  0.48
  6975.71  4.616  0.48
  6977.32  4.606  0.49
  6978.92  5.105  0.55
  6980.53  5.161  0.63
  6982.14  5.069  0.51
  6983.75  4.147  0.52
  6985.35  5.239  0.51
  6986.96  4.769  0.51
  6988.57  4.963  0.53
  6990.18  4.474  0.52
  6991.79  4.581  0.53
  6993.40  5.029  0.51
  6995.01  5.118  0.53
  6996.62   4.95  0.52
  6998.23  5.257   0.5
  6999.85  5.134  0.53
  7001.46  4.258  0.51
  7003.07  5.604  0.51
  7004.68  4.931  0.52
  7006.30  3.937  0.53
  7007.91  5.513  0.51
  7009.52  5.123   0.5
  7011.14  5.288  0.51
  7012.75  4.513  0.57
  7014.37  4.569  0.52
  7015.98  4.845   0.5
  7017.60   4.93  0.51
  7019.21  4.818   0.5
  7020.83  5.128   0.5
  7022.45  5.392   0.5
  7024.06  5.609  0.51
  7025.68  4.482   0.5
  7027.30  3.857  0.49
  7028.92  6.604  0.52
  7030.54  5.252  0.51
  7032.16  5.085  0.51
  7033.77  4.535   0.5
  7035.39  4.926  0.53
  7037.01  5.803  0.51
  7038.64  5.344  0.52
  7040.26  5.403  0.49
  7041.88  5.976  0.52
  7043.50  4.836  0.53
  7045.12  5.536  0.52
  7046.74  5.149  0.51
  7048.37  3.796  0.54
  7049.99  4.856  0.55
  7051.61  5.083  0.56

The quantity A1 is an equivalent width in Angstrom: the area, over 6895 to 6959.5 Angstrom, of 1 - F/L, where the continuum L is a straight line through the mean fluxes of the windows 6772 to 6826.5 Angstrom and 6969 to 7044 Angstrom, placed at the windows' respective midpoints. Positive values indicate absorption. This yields 3.2 Angstrom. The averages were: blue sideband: 5.03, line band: 4.75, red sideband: 4.98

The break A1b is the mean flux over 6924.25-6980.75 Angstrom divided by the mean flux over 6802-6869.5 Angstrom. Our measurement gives 0.90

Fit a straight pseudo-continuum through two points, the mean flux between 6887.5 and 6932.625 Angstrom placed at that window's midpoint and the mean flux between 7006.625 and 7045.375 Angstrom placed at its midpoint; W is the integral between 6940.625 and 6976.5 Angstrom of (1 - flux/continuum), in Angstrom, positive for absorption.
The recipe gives 5.3 Angstrom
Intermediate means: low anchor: 5.1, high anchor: 5.12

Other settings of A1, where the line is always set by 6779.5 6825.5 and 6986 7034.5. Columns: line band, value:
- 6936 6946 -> 0.8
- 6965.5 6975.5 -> 0.4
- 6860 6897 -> -2.8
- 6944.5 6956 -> 2.6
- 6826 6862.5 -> -1.7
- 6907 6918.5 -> -0.2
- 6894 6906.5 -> -0.3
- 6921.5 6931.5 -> -0.4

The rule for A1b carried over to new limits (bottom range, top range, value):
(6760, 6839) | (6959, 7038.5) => 0.97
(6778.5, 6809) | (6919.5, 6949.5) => 0.93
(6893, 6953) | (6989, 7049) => 1.03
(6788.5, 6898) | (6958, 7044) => 0.95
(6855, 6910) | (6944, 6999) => 0.86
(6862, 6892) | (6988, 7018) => 0.91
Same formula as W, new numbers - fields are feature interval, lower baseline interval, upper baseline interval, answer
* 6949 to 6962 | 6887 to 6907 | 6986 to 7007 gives 2.37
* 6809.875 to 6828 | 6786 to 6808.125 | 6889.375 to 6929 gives 0.42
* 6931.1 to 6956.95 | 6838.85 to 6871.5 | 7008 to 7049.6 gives 4.09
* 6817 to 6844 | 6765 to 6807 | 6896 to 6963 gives -1.59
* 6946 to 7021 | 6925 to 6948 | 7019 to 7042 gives 4.42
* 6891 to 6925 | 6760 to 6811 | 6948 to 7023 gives -1.94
